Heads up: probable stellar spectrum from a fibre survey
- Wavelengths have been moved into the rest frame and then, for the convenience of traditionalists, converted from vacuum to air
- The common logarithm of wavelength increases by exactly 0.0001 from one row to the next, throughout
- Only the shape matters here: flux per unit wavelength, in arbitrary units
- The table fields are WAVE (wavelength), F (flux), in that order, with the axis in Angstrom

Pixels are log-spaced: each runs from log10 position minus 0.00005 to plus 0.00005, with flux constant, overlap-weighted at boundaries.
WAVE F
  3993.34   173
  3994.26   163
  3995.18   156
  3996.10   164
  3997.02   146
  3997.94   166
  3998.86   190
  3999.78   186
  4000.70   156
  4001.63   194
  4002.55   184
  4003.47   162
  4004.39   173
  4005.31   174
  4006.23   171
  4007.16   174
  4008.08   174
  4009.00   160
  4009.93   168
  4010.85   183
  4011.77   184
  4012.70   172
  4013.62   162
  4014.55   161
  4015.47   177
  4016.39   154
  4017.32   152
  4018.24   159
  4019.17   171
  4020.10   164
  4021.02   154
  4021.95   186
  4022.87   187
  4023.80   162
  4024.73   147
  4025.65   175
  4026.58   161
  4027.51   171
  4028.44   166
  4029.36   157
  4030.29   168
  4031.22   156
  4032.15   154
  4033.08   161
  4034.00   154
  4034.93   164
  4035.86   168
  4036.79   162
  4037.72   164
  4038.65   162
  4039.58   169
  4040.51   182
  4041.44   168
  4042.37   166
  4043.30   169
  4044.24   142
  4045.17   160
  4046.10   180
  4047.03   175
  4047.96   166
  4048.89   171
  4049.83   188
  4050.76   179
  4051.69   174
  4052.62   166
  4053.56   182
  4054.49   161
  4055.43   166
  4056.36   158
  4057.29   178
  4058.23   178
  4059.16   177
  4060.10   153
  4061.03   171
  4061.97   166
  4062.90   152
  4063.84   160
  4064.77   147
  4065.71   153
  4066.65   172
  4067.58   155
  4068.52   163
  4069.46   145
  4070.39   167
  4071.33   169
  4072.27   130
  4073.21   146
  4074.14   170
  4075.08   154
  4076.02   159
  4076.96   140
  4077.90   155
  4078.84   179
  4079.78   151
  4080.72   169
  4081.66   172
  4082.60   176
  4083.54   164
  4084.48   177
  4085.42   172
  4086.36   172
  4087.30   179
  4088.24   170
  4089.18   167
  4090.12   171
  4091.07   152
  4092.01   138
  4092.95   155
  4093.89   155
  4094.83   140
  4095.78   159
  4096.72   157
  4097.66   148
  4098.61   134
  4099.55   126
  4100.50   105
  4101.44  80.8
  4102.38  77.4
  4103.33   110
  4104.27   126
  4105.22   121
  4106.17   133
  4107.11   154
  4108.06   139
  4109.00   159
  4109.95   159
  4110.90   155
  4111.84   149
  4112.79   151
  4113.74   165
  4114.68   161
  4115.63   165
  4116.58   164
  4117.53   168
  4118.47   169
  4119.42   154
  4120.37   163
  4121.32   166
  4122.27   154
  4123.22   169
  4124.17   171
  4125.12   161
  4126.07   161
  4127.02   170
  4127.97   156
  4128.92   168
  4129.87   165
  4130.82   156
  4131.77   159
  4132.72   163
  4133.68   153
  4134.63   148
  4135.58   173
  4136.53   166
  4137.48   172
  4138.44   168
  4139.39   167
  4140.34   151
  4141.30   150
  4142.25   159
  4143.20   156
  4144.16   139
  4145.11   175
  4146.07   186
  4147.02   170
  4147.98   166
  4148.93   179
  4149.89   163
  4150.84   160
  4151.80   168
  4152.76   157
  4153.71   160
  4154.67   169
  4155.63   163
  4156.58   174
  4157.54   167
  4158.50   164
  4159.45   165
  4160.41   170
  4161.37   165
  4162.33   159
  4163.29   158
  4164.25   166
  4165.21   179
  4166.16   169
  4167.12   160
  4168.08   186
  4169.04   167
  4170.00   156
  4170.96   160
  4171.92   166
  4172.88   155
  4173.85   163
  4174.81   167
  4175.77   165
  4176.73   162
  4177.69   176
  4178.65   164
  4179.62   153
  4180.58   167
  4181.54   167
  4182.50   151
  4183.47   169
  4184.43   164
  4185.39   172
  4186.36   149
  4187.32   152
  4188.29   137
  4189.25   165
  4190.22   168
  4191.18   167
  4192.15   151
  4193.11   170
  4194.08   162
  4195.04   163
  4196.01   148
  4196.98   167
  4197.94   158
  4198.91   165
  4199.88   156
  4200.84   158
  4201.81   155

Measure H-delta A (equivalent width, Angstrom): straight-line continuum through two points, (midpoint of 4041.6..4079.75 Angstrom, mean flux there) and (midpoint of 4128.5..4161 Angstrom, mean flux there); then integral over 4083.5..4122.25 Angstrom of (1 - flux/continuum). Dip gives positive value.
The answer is 3.36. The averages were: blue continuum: 163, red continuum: 164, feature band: 149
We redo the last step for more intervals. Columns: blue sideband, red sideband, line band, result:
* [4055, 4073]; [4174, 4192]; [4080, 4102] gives 1.0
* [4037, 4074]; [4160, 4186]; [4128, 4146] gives 0.4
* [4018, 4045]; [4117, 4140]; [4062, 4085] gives 0.6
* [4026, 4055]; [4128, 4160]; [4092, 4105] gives 2.8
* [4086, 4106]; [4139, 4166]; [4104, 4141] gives -1.7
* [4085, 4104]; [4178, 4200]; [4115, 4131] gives -1.6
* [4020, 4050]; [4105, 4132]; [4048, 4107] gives 2.4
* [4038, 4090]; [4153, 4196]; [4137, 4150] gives 0.0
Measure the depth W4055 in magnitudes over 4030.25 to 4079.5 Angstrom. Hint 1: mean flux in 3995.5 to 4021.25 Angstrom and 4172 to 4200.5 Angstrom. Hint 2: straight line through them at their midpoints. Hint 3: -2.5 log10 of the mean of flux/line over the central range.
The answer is 0.023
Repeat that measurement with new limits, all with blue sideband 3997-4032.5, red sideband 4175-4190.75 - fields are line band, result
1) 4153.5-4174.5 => -0.022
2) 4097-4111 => 0.273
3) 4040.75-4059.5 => -0.021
